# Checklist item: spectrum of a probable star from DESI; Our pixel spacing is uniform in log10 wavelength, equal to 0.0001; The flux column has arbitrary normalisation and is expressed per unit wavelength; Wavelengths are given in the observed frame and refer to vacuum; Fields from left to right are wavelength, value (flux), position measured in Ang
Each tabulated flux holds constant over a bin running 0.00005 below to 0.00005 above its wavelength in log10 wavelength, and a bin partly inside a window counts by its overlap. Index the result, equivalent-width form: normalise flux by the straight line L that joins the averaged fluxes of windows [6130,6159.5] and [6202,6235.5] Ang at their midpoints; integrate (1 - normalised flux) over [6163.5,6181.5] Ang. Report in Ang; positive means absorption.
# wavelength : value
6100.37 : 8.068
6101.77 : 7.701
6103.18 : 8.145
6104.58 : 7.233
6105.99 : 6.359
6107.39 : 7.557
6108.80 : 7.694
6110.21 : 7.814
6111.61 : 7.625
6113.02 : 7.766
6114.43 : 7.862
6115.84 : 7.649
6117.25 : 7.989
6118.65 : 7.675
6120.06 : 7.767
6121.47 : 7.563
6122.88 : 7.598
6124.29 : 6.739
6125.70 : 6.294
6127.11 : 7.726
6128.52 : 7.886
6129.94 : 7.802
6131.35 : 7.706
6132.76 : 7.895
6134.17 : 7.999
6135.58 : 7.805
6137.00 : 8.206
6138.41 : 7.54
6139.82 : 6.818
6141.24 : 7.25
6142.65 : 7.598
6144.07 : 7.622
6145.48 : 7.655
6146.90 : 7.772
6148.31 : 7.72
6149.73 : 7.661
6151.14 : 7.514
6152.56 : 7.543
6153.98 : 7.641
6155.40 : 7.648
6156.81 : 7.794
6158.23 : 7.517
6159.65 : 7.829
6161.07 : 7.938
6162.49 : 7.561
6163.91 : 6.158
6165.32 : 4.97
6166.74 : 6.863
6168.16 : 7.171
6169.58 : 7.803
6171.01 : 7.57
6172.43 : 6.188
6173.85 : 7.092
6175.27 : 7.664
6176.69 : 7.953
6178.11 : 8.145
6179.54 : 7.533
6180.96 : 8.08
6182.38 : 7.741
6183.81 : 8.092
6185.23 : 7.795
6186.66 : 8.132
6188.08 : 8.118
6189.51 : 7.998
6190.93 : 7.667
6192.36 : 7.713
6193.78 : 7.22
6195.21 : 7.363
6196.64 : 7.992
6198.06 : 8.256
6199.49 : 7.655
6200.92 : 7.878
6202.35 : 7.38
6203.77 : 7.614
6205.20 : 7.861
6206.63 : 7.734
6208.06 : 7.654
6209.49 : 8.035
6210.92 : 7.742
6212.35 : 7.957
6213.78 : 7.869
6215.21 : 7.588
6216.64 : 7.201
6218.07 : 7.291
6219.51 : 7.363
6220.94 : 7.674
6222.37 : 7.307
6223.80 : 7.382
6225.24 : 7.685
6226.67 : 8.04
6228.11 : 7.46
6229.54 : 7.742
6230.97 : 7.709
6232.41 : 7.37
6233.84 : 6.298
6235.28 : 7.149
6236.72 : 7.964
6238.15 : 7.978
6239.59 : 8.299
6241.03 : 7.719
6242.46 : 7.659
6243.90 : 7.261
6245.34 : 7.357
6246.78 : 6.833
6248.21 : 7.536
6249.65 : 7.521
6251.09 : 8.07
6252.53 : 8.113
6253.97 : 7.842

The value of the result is 1.0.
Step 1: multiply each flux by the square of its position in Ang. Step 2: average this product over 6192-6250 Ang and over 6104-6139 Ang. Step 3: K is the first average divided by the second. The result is 1.03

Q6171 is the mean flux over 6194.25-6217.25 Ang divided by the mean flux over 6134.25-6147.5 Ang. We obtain 1.02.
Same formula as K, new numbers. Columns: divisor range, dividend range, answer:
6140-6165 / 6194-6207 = 1.05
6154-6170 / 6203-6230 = 1.08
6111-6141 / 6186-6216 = 1.05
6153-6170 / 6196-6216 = 1.09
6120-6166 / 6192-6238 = 1.04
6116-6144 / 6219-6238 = 1.02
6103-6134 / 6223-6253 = 1.04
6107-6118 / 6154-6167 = 0.94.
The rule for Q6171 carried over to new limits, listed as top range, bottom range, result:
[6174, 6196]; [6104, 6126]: 1.04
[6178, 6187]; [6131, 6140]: 1.02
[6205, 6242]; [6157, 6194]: 1.02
